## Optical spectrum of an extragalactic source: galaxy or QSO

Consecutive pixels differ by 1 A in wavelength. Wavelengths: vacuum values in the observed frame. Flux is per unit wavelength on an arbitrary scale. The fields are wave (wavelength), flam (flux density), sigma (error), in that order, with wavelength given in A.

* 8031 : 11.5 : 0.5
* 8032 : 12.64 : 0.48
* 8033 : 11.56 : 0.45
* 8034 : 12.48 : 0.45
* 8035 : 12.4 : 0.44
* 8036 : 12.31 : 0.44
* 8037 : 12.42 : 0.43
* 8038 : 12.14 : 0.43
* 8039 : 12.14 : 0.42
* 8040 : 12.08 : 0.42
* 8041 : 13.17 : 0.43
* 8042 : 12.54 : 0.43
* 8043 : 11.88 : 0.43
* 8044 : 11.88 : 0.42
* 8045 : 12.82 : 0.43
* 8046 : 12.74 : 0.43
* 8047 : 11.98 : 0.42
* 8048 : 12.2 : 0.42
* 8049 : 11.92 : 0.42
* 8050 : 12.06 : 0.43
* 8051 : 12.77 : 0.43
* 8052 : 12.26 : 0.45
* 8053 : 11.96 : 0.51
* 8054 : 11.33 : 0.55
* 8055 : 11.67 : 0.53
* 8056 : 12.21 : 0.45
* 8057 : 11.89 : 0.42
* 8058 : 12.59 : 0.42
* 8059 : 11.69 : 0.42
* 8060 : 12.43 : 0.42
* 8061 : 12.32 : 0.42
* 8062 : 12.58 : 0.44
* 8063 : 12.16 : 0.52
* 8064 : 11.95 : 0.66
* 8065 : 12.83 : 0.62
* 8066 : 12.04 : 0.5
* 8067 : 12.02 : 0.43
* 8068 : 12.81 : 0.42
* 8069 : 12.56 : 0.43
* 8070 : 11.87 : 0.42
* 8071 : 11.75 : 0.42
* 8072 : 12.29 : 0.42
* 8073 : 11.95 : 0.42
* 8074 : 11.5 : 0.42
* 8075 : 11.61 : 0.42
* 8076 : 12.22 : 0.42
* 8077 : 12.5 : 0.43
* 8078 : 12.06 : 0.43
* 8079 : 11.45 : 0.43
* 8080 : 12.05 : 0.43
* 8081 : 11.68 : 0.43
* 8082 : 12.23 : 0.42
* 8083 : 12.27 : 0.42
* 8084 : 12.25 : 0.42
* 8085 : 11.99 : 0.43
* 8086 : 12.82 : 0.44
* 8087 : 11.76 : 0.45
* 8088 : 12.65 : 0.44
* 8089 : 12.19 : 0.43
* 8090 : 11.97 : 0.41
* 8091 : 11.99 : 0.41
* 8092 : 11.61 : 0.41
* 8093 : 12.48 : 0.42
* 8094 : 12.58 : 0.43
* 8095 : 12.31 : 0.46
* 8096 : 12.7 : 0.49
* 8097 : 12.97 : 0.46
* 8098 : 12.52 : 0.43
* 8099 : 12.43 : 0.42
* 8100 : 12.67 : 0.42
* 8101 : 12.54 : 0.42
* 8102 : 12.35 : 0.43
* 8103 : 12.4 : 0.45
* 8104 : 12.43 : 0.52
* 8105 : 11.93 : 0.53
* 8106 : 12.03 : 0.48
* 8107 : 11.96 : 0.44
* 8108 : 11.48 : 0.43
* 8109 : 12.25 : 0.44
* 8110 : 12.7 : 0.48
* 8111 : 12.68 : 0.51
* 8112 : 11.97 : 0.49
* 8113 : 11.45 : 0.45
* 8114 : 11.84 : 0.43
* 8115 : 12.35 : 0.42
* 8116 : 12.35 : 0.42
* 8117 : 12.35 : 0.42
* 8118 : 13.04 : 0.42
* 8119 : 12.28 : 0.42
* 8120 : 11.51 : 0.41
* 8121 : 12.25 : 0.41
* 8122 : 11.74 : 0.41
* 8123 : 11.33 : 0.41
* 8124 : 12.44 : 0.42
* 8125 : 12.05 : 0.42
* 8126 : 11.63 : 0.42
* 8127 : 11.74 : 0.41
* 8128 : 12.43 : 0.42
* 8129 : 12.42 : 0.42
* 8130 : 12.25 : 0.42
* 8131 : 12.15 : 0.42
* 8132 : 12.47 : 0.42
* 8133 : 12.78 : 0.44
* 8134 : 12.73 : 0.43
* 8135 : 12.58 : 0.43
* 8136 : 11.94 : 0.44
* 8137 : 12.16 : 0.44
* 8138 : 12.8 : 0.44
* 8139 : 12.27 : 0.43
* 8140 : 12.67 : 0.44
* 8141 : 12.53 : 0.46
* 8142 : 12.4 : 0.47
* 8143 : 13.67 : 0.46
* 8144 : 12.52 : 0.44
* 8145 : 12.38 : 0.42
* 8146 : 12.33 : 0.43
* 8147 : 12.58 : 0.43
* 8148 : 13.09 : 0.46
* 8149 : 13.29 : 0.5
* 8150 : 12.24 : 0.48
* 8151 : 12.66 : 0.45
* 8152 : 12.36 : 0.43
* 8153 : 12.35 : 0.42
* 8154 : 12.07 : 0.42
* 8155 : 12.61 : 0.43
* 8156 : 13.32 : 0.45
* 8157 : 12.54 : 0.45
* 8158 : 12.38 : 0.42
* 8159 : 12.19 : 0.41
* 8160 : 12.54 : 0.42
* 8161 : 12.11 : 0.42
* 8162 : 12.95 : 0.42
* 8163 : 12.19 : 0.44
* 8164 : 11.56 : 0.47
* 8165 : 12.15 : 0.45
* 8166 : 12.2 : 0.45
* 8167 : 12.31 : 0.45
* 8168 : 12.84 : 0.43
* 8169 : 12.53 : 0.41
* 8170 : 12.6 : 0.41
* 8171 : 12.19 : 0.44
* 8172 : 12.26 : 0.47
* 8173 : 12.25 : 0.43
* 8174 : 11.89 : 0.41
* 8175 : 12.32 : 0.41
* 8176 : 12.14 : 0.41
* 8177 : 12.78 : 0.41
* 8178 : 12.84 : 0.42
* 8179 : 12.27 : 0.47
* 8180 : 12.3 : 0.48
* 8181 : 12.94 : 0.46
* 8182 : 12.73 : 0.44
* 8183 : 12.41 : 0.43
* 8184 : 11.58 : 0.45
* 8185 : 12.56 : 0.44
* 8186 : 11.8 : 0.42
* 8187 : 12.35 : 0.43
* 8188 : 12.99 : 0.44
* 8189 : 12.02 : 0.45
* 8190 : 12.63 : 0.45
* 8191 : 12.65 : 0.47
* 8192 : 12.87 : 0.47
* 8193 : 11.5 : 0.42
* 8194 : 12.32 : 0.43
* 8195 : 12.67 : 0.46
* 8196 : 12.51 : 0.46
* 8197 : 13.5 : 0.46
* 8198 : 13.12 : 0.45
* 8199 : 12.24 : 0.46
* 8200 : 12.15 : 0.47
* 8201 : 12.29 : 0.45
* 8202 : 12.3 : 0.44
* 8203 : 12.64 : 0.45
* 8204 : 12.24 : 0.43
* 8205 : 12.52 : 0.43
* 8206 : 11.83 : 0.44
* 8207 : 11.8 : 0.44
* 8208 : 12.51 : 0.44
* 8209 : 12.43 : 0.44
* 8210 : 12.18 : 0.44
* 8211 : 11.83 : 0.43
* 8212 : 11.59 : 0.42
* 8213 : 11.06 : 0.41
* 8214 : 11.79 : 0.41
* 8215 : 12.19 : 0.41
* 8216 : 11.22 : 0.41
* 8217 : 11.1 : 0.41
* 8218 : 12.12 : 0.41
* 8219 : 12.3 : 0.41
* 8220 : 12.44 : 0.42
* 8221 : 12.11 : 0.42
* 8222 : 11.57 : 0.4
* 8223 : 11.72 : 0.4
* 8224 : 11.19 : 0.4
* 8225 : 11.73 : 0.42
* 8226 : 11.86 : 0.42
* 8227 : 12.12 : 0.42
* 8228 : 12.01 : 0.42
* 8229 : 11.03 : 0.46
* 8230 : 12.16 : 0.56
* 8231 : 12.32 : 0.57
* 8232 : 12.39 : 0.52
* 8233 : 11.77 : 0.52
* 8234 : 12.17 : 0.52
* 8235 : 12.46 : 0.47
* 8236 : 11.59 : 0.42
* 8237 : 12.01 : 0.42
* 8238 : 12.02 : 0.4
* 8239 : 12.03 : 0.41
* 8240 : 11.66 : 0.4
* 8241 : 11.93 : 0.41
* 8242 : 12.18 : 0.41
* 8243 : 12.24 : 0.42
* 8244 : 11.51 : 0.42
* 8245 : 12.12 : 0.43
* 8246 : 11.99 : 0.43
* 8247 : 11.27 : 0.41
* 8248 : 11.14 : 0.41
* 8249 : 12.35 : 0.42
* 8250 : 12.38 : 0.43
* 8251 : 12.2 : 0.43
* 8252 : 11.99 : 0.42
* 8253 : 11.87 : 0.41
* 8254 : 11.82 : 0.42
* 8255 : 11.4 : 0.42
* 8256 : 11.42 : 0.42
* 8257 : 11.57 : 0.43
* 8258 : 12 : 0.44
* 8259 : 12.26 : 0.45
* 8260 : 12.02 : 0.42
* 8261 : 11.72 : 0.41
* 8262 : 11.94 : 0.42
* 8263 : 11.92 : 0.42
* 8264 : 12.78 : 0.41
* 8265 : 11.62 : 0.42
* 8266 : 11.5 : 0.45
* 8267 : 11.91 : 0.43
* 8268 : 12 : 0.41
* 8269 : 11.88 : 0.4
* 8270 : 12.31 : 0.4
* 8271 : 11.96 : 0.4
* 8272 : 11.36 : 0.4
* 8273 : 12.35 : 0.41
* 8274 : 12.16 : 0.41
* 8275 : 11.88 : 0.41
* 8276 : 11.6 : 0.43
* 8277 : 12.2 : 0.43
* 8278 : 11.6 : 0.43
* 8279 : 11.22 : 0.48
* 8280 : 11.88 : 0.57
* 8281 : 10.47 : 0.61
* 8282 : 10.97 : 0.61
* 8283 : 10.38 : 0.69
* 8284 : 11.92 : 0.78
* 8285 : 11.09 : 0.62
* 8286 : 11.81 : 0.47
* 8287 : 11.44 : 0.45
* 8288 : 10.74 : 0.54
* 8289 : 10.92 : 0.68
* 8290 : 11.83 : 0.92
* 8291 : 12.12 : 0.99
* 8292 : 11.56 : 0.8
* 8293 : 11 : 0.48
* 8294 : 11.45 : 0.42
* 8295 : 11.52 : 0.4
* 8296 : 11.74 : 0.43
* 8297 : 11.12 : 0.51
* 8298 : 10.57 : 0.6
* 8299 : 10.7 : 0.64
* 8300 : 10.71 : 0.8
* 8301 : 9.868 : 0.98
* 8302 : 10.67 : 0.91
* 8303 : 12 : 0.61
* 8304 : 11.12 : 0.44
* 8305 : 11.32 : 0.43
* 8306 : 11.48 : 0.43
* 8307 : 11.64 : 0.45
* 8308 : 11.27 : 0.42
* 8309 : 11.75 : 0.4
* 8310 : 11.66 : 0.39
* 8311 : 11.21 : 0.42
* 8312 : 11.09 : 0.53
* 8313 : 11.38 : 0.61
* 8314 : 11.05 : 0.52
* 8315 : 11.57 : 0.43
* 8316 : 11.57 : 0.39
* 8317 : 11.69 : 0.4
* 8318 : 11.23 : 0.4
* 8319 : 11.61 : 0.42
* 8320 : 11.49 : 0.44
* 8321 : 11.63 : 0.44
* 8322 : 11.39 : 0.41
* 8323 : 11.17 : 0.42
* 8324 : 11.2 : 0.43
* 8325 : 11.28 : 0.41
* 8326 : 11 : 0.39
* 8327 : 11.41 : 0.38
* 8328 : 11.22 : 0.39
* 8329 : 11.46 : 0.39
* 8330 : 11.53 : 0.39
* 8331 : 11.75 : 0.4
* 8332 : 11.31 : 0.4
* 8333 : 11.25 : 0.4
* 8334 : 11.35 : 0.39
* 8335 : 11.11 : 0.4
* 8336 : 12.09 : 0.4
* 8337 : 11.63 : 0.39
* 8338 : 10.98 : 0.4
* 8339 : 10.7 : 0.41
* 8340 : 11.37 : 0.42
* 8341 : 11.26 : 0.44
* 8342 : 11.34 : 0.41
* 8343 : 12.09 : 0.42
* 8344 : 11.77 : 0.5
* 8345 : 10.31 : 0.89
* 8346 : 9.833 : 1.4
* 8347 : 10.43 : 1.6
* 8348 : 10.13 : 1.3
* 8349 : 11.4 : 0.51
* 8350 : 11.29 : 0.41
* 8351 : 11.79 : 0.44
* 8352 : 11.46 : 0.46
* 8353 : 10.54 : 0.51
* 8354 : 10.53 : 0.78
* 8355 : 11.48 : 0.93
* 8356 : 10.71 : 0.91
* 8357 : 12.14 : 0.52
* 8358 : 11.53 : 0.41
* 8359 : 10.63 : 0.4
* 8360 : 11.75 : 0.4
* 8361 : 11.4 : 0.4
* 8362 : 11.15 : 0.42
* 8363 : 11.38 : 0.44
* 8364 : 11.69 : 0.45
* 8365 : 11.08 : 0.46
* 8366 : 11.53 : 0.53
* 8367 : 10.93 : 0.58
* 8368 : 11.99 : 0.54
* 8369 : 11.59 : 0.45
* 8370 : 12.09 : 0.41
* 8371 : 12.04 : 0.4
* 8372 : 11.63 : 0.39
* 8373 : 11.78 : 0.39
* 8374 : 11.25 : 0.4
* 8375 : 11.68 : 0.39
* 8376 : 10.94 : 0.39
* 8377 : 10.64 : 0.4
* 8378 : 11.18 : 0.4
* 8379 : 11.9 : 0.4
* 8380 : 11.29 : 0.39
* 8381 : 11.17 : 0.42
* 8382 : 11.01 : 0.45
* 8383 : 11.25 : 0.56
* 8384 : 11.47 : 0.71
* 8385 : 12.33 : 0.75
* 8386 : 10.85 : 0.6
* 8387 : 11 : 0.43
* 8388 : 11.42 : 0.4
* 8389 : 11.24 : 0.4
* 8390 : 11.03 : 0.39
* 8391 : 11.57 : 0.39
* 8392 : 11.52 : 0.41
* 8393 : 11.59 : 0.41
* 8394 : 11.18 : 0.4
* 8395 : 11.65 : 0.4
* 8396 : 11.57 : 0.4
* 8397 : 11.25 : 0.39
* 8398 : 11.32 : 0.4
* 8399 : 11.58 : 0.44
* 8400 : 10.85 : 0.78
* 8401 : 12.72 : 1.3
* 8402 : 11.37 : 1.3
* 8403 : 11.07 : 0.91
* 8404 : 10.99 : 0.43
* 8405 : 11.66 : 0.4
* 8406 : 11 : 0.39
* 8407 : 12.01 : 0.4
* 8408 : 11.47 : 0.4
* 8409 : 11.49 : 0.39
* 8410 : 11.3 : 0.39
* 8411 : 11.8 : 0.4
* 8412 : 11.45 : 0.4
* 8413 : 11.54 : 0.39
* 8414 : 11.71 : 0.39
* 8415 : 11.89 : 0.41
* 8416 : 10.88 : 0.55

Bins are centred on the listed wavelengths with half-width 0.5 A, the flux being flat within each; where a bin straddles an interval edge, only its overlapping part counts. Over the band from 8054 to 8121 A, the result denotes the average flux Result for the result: 12.2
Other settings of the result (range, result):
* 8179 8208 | 12.4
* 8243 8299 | 11.7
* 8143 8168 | 12.5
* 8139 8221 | 12.4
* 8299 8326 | 11.3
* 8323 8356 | 11.2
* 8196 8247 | 12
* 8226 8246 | 12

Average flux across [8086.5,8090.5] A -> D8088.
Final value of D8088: 12.1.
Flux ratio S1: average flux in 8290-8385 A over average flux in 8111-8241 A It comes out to 0.92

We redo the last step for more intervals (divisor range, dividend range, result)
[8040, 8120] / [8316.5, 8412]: 0.93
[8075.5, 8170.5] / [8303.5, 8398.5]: 0.92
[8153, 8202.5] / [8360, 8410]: 0.92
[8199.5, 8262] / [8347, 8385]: 0.95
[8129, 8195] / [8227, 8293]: 0.95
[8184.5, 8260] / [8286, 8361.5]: 0.93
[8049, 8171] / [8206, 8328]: 0.95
